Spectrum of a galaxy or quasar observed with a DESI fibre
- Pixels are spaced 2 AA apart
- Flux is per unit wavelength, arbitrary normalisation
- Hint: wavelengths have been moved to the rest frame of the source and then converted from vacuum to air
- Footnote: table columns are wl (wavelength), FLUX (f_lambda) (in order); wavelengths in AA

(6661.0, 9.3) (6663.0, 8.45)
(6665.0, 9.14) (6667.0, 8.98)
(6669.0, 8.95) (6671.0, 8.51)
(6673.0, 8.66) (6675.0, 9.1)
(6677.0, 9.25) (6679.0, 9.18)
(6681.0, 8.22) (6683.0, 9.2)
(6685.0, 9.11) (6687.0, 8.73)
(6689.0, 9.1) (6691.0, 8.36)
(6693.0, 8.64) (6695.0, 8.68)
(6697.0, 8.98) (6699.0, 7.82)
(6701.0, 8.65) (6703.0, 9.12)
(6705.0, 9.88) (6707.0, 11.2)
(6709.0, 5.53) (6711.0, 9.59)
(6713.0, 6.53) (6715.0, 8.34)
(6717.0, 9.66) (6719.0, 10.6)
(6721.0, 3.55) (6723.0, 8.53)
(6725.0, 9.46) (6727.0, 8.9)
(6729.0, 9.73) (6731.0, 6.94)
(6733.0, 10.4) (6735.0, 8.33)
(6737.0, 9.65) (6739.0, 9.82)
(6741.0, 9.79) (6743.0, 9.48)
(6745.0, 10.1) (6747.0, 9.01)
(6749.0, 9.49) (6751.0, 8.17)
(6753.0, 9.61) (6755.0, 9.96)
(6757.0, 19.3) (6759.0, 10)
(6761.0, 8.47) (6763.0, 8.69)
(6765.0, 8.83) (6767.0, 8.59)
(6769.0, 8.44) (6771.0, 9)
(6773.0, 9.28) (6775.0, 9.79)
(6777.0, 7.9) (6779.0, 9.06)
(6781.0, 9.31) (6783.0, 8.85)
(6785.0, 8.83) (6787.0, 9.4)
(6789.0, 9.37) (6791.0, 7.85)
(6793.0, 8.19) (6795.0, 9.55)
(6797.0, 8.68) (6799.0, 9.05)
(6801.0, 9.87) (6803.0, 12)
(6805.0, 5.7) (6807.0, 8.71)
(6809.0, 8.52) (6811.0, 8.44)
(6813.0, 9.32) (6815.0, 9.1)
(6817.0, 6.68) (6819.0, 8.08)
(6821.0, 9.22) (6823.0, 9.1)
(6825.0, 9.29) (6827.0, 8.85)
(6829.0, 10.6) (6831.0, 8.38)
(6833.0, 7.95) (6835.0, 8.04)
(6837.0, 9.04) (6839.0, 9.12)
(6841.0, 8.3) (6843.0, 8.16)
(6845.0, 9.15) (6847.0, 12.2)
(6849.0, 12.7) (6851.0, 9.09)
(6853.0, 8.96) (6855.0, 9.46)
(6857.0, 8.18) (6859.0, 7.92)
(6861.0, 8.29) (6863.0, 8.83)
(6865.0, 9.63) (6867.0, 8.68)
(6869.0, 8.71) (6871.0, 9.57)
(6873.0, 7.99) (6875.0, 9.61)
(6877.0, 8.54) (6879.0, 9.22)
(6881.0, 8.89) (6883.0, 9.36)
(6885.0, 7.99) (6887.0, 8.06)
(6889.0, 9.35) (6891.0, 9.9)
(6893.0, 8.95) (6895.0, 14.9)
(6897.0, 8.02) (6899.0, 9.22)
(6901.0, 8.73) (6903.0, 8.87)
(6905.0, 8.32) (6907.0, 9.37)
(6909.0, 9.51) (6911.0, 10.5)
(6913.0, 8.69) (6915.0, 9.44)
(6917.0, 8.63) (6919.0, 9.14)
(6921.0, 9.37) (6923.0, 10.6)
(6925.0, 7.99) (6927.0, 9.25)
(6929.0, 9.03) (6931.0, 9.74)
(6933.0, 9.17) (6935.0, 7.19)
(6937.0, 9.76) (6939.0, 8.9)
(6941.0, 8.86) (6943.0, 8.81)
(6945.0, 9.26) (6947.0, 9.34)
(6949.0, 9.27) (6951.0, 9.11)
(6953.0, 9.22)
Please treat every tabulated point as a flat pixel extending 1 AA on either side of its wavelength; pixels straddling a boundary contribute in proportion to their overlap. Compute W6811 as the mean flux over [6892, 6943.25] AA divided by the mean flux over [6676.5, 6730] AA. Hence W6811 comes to 1.1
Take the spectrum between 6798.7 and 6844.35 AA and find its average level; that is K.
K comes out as 8.76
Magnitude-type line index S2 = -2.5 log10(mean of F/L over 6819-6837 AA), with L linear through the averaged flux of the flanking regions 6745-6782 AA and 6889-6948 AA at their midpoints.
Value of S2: 0.07 mag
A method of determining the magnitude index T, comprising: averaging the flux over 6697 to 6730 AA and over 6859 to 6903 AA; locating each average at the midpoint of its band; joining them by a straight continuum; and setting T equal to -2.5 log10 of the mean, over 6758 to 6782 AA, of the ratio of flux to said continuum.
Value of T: -0.02 mag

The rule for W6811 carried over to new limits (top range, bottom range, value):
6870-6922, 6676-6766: 1.01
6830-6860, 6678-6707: 1.02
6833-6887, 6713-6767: 0.97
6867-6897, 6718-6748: 1.04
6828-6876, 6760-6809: 1.03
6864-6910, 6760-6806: 1.03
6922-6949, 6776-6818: 1.03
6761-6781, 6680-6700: 1.02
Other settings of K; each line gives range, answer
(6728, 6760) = 9.99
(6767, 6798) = 8.89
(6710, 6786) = 9.21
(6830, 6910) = 9.13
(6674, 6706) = 8.88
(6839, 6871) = 9.23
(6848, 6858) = 9.68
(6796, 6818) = 8.73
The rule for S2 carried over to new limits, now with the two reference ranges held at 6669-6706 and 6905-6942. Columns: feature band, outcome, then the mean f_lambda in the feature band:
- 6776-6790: 0.00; 8.96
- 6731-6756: -0.05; 9.38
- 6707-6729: 0.08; 8.29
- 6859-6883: 0.02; 8.88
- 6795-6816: 0.00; 8.97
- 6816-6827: 0.06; 8.51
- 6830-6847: 0.04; 8.73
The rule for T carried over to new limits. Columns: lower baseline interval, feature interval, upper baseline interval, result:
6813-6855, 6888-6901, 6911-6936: -0.10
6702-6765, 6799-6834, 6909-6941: 0.05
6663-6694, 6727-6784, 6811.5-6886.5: -0.07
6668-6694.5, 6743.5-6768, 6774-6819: -0.14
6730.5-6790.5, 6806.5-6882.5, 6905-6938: 0.04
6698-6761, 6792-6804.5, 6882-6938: -0.02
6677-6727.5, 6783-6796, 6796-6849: 0.00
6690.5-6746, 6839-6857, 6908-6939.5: -0.07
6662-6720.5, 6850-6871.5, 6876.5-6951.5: 0.03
